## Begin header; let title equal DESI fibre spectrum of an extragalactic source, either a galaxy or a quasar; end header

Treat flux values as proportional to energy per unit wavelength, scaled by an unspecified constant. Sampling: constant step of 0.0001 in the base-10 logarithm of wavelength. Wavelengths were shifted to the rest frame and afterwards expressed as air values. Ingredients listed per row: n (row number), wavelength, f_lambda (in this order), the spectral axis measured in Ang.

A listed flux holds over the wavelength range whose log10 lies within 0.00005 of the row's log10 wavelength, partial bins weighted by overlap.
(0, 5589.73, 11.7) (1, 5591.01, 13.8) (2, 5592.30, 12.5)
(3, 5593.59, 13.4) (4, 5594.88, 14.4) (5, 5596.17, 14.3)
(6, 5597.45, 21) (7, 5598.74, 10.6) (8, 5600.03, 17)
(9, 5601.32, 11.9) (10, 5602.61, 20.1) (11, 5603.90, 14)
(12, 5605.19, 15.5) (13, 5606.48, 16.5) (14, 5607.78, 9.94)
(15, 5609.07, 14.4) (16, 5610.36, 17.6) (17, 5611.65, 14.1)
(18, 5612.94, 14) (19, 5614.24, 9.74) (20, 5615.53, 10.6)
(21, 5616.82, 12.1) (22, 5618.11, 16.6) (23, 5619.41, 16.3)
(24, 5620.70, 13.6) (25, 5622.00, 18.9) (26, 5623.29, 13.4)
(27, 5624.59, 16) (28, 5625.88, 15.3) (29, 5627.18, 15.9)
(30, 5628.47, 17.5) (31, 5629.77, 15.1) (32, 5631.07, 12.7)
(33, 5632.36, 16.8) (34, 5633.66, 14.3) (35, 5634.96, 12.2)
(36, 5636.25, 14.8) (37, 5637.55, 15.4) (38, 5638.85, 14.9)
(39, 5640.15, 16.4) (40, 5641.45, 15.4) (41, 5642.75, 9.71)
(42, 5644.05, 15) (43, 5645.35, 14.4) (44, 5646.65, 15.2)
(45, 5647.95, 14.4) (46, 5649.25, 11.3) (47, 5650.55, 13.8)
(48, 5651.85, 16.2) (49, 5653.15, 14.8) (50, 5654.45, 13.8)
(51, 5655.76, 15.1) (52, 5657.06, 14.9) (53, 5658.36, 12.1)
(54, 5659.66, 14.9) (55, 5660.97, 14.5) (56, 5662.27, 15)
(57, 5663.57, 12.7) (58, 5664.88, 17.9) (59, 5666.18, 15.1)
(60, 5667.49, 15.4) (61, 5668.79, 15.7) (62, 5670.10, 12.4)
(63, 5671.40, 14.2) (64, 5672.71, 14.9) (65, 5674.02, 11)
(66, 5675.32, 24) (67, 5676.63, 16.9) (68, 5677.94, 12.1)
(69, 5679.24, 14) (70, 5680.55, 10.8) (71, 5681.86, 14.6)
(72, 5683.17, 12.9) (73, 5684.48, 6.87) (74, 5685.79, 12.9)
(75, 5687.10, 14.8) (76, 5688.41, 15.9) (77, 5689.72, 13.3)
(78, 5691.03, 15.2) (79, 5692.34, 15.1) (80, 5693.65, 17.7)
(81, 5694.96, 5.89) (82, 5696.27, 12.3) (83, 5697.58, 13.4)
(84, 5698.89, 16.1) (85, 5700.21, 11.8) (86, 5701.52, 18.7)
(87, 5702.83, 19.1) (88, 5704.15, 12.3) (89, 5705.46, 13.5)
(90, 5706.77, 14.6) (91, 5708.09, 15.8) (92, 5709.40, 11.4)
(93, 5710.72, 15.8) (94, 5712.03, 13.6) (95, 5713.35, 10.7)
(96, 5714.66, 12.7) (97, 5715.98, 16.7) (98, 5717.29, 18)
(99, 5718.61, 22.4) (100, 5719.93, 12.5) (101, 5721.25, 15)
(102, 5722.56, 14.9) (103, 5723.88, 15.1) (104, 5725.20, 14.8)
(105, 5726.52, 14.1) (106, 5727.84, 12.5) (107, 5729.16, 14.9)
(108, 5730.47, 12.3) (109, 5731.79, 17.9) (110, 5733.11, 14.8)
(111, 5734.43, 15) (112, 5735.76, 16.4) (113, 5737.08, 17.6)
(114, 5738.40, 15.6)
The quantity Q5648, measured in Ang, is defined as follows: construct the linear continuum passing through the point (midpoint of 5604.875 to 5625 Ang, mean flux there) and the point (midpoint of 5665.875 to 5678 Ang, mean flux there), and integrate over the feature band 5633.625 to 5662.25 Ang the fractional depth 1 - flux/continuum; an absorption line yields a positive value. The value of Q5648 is 1.2 Ang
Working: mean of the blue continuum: 14.3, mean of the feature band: 14.3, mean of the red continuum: 15.3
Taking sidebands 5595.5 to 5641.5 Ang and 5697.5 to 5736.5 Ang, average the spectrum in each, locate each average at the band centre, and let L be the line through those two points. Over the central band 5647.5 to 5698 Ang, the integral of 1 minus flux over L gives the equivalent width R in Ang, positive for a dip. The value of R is 2.8 Ang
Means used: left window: 14.9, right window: 14.9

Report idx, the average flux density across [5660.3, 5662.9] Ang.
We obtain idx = 14.7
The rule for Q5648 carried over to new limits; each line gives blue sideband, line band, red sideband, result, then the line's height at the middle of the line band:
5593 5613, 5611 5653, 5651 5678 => 1.48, 15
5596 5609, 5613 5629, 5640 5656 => 0.09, 14.7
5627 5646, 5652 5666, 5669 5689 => -0.37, 14.3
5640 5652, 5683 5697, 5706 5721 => 1.54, 14.6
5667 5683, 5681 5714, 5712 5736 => 2.28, 14.8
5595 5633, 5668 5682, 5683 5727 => -0.11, 14.5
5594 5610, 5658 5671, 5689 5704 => -0.04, 14.6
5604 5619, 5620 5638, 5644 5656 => -1.41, 14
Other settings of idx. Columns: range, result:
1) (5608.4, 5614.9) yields 13.9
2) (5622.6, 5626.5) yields 15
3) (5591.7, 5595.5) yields 13.4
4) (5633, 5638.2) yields 14.2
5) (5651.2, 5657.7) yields 15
